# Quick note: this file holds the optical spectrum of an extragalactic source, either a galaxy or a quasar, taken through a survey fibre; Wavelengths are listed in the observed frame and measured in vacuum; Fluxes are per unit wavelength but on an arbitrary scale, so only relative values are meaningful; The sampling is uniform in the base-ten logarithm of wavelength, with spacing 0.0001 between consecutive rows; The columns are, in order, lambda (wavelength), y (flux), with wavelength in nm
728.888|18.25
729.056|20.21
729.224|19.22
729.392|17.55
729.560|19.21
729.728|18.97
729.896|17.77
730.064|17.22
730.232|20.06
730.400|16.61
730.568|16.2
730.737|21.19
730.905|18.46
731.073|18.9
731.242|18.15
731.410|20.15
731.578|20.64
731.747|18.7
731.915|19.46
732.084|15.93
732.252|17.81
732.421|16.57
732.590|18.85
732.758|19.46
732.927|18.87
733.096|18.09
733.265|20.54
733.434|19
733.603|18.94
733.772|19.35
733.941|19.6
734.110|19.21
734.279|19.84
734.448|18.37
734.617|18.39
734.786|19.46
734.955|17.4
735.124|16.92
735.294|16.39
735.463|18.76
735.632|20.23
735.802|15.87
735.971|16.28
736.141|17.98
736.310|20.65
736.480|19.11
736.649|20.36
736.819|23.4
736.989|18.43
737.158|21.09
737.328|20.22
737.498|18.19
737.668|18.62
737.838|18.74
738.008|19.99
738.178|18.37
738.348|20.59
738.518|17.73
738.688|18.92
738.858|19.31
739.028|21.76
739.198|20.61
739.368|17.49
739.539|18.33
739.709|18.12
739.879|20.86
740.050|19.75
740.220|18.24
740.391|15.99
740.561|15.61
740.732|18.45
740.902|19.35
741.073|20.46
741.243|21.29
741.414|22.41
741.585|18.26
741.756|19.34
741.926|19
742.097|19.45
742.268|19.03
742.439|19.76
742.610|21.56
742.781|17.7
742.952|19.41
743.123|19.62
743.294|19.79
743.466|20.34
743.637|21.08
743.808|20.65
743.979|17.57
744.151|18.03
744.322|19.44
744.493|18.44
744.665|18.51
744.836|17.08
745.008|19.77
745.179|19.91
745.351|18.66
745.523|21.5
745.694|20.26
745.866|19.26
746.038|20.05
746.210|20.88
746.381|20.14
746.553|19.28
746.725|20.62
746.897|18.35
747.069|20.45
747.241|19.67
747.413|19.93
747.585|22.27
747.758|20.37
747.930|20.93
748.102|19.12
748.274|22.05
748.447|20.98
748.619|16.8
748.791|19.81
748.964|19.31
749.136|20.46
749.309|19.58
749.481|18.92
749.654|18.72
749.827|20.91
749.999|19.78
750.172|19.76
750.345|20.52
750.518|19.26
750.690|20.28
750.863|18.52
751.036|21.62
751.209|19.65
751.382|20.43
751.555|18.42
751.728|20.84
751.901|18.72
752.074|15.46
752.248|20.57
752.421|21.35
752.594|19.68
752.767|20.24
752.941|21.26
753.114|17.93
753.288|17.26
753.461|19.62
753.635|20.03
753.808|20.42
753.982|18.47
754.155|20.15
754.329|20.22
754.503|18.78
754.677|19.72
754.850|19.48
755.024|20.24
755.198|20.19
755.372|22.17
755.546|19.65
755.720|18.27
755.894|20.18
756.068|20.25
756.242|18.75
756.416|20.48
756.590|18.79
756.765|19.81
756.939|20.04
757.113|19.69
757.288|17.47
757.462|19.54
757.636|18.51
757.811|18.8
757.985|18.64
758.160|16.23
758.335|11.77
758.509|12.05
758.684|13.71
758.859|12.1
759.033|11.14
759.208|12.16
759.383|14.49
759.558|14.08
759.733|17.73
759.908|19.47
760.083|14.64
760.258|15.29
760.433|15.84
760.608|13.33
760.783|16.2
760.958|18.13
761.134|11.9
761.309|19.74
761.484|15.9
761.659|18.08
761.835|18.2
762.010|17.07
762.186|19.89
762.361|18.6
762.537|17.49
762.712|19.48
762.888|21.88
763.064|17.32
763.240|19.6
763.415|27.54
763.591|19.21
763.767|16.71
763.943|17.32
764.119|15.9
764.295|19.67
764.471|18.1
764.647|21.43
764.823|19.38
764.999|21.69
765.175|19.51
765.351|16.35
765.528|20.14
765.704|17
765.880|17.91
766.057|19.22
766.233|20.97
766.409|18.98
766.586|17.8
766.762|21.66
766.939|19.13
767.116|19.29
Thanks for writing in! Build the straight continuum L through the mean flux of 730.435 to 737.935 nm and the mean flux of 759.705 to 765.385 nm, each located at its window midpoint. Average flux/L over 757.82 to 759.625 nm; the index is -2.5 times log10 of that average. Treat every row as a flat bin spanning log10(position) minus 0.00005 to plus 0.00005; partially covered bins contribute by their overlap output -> 0.30 mag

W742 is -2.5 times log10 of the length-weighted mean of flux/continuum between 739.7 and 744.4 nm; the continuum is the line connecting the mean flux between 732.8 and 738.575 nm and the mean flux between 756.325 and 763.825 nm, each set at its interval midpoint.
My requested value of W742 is -0.05 mag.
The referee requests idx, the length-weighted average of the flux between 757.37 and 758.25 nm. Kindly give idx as 18.3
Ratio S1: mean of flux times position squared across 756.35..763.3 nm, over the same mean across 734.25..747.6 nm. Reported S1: 0.9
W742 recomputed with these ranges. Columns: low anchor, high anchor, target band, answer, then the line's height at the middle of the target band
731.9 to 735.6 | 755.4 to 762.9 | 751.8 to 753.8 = -0.11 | 17.4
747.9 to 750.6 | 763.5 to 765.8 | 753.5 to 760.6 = 0.09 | 19.2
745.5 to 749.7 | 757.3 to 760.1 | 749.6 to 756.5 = -0.12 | 17.7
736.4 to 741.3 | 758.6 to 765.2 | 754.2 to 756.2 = -0.11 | 17.9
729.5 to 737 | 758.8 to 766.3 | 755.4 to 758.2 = -0.08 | 17.9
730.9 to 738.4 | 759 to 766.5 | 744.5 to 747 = -0.06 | 18.5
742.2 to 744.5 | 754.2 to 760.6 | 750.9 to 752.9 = -0.08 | 18.3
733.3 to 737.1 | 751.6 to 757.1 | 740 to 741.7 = 0.01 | 19.1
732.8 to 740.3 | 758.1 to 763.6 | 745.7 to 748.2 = -0.12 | 18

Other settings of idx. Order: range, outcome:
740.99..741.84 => 20.3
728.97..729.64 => 19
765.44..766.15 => 18.6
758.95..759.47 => 12.6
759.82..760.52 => 16.3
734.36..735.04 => 18.4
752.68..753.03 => 20.7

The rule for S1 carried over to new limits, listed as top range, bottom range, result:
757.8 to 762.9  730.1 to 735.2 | 0.92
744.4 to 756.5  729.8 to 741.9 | 1.09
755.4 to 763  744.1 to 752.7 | 0.89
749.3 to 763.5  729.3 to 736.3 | 1.06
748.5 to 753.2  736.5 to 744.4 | 1.04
